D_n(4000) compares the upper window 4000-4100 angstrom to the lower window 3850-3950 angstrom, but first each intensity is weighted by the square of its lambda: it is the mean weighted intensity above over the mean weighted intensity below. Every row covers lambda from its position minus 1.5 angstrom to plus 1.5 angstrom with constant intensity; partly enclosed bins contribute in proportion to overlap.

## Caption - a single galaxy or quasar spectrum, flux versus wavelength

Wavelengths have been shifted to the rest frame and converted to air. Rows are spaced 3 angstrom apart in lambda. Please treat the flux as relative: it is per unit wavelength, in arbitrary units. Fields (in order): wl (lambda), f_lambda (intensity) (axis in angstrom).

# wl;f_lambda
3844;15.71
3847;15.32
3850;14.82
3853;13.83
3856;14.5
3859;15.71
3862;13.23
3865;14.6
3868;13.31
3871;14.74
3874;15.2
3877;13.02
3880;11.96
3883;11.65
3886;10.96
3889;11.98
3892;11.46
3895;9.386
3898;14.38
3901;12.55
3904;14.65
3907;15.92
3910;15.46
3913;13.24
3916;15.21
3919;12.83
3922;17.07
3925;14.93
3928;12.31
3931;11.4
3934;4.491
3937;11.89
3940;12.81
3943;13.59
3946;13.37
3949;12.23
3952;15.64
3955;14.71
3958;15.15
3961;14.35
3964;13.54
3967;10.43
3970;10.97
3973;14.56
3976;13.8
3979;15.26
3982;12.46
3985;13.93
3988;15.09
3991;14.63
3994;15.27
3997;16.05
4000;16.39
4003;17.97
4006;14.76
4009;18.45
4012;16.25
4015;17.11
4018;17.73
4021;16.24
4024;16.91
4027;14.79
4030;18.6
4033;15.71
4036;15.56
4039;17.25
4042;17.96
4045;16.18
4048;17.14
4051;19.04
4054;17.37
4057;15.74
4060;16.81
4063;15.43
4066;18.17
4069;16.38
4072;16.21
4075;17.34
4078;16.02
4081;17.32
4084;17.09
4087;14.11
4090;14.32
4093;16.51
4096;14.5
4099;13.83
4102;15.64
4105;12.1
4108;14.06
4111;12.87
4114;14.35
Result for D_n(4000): 1.35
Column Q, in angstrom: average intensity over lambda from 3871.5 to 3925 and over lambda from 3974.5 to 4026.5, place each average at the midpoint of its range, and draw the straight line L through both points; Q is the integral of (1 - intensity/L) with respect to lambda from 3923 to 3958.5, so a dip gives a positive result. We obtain 4.2 angstrom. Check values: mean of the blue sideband 13.4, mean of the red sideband 15.8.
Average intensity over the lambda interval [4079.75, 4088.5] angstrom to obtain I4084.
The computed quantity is 16.1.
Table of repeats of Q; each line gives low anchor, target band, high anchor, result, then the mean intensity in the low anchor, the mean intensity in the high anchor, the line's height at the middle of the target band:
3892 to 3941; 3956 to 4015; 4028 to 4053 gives 2.2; 13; 17.1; 15.3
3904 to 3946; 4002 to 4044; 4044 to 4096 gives -3.7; 13.2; 16.5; 15.4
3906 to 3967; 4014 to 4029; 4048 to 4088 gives -1.0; 13.4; 16.7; 15.6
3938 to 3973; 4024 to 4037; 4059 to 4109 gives -1.4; 13.4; 15.6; 14.7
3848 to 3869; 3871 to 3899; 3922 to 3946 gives 2.6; 14.3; 12.1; 13.5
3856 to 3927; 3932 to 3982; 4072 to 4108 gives 4.6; 13.6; 15.3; 14.2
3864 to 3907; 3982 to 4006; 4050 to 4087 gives -0.2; 12.9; 16.8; 15.2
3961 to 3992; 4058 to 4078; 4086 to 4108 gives -3.5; 13.5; 14.4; 14.2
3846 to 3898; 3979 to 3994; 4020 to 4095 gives 1.0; 13.3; 16.6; 15.3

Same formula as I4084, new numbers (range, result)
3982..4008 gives 15.4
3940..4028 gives 14.8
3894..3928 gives 14.1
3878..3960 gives 13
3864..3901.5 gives 12.7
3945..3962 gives 14.3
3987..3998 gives 15.2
